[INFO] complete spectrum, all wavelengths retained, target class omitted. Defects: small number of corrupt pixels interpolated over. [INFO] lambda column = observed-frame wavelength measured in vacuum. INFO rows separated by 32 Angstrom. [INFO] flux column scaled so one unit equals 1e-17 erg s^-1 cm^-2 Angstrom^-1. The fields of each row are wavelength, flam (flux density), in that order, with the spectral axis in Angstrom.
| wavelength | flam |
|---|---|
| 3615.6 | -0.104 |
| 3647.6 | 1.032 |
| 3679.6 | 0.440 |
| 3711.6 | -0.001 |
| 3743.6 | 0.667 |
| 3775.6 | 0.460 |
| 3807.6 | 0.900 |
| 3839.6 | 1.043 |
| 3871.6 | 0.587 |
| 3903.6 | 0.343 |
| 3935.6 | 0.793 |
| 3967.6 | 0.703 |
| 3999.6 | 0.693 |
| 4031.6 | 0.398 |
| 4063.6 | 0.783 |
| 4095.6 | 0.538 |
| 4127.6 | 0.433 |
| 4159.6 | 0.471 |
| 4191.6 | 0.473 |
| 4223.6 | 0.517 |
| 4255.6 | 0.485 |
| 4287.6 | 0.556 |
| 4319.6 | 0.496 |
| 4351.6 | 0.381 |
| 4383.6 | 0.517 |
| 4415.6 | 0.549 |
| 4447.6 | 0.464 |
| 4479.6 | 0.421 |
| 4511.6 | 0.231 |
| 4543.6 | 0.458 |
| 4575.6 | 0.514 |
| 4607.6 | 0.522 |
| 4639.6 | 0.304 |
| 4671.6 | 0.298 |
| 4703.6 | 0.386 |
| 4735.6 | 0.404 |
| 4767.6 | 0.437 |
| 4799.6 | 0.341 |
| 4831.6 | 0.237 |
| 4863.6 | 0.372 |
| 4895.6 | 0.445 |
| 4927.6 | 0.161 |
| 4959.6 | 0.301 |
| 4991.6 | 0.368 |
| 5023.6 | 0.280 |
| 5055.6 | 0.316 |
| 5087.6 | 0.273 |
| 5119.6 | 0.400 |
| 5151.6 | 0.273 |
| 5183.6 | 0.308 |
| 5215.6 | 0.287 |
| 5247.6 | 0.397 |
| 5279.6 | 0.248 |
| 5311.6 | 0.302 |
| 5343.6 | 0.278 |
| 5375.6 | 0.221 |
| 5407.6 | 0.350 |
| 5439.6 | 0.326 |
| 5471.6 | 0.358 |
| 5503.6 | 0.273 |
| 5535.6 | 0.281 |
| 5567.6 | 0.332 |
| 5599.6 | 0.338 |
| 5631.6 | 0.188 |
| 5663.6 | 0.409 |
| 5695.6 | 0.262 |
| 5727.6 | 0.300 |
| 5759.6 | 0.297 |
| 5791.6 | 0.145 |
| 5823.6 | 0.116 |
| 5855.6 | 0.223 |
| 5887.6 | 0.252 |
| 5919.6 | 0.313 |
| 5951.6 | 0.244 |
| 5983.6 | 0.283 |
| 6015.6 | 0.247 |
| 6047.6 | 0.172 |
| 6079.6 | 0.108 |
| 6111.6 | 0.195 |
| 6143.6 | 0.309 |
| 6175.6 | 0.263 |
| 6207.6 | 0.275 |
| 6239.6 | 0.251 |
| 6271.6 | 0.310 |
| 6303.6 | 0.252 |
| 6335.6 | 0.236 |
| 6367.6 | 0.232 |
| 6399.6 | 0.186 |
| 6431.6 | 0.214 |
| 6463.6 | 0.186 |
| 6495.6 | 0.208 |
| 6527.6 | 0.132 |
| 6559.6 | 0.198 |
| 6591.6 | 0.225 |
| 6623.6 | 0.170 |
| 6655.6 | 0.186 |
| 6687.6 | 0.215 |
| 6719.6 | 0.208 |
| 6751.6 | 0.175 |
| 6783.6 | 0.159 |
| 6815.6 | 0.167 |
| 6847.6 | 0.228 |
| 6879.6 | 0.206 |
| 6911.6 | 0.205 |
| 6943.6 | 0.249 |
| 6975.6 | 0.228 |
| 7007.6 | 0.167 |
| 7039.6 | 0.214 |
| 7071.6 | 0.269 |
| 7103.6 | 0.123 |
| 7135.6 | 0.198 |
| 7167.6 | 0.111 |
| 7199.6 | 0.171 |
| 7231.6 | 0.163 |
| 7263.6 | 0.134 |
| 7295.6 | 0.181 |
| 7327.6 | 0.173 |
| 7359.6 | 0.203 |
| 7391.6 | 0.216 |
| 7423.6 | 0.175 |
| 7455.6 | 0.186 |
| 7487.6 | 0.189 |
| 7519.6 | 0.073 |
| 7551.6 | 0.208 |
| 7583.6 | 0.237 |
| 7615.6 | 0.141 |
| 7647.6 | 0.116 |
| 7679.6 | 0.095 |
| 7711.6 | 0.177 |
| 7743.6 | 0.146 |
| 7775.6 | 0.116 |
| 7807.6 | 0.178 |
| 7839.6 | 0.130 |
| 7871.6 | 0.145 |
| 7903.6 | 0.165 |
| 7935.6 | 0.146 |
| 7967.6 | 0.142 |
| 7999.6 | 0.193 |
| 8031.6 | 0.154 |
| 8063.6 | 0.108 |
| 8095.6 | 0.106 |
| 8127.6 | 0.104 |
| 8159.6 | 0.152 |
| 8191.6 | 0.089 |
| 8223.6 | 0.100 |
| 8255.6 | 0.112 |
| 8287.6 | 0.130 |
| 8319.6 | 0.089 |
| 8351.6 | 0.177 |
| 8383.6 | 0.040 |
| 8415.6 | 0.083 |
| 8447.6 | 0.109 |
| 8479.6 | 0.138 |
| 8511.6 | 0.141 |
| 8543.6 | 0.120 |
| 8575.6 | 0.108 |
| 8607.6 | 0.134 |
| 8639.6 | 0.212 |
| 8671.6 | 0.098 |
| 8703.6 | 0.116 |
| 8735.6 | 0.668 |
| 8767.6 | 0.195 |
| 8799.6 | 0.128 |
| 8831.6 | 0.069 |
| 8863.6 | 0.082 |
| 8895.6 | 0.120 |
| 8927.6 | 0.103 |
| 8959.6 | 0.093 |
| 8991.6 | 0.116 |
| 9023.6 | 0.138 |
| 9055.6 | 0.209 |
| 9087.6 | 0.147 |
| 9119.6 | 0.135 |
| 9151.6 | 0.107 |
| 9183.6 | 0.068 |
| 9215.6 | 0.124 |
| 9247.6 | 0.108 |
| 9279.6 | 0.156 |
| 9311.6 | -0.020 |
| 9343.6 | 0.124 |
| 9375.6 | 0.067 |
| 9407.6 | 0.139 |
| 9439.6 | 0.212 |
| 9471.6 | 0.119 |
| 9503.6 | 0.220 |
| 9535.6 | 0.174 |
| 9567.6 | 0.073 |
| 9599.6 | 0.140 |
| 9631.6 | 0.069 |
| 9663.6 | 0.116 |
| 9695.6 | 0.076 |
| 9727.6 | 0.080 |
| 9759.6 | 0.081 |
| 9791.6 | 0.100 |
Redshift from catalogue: 1.34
